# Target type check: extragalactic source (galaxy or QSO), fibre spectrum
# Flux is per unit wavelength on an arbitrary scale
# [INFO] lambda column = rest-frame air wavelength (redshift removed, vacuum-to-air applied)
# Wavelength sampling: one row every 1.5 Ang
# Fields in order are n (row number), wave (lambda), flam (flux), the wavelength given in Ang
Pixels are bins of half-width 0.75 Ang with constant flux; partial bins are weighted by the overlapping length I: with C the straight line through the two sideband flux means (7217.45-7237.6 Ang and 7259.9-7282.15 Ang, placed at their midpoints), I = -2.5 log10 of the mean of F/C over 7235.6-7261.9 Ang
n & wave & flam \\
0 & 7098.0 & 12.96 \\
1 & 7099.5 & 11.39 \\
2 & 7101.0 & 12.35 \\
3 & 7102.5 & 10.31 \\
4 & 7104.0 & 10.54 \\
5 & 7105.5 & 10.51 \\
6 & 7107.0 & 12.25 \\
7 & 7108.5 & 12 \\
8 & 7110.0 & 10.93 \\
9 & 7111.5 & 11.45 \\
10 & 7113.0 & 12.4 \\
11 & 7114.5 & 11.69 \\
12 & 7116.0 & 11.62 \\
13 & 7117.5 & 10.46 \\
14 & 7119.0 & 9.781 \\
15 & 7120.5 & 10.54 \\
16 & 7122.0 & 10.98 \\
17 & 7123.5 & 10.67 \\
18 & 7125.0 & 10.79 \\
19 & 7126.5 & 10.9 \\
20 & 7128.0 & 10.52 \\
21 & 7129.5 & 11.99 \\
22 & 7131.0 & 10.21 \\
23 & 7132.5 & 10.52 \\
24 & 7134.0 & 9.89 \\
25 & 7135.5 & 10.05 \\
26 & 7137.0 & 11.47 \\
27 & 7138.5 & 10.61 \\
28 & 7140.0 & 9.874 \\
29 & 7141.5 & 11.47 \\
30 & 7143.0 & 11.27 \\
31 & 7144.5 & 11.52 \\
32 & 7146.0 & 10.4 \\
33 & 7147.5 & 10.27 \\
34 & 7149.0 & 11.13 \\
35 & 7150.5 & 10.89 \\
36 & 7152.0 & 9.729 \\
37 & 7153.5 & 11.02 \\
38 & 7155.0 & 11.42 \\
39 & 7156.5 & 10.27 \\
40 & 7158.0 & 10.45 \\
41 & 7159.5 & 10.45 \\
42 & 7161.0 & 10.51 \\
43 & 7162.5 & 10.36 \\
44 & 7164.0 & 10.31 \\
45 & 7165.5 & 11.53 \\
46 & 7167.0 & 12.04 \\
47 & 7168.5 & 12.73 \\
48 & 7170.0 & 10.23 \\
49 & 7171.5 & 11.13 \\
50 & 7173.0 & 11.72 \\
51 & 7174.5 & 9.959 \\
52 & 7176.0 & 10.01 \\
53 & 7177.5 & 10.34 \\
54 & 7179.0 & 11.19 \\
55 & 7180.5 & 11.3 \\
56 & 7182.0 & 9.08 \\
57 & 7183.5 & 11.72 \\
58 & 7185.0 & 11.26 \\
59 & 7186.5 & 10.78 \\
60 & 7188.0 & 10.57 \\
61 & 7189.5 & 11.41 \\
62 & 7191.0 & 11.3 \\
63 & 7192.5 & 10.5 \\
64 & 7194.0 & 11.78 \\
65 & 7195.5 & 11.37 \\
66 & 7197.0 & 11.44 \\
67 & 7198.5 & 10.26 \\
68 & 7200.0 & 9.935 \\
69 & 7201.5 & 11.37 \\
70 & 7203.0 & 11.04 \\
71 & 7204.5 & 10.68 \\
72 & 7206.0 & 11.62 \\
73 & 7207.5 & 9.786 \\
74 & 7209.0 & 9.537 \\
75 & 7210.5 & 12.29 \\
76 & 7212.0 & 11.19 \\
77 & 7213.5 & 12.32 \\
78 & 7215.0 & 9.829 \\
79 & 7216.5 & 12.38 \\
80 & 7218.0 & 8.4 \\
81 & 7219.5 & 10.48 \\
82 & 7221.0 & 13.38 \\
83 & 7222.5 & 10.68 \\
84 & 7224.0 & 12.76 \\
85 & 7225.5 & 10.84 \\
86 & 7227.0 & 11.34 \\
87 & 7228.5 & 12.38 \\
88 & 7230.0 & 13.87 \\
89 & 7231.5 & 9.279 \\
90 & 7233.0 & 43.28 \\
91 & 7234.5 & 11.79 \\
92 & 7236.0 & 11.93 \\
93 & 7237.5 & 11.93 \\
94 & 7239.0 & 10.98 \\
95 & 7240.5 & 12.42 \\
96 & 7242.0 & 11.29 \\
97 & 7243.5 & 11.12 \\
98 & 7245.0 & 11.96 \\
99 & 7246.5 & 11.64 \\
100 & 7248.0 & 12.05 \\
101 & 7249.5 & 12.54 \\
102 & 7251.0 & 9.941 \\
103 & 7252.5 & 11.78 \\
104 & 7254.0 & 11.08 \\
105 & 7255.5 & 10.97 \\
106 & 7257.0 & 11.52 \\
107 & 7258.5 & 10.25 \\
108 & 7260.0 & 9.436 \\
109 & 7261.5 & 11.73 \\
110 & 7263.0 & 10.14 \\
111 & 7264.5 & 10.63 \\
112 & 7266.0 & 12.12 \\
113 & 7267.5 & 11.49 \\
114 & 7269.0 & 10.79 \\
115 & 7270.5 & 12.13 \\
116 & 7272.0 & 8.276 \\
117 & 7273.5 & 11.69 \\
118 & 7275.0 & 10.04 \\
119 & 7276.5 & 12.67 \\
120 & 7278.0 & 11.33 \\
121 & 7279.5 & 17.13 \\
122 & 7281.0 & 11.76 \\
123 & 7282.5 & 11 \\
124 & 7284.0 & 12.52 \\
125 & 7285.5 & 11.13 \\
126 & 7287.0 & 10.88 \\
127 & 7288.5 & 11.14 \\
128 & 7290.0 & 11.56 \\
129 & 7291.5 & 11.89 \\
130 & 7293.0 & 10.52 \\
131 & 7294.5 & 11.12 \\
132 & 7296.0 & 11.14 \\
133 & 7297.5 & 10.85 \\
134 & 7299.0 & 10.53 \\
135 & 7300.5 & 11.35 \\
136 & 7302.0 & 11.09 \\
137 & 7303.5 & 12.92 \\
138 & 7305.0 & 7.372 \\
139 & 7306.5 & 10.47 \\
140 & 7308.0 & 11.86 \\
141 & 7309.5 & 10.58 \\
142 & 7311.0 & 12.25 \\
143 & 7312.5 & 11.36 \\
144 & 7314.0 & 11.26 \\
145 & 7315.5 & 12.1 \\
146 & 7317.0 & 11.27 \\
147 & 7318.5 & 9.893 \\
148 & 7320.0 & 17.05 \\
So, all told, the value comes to 0.121 mag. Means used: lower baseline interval 13.8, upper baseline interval 11.5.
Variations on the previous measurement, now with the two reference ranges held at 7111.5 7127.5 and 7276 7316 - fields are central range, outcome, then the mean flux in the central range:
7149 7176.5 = 0.03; 10.8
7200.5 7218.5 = 0.03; 10.9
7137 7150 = 0.02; 10.9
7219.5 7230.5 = -0.07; 12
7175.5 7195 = 0.03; 10.9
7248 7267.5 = 0.03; 11.1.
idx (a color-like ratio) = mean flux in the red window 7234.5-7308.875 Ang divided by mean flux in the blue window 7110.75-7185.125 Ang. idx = 1.0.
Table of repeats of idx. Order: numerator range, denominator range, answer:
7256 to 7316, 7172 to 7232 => 1.02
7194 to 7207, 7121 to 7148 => 1.02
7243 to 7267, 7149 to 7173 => 1.03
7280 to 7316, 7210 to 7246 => 0.87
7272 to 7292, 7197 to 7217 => 1.08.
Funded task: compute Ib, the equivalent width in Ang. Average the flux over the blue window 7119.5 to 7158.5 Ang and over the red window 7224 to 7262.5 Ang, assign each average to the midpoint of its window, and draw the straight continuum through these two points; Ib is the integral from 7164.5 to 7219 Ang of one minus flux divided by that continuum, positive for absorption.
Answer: 3.5 Ang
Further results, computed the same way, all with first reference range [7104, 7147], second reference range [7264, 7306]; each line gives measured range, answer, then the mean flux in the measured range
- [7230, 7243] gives -4.63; 15.2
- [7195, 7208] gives 0.33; 10.8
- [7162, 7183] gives 0.36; 10.9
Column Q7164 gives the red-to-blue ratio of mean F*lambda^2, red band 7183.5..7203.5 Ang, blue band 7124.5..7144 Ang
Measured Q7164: 1.0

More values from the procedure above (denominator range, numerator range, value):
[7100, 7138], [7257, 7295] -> 1.08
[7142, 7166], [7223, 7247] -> 1.30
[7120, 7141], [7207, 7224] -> 1.06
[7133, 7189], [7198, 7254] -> 1.15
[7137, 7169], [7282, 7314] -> 1.07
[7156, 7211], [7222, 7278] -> 1.14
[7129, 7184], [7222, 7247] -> 1.28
